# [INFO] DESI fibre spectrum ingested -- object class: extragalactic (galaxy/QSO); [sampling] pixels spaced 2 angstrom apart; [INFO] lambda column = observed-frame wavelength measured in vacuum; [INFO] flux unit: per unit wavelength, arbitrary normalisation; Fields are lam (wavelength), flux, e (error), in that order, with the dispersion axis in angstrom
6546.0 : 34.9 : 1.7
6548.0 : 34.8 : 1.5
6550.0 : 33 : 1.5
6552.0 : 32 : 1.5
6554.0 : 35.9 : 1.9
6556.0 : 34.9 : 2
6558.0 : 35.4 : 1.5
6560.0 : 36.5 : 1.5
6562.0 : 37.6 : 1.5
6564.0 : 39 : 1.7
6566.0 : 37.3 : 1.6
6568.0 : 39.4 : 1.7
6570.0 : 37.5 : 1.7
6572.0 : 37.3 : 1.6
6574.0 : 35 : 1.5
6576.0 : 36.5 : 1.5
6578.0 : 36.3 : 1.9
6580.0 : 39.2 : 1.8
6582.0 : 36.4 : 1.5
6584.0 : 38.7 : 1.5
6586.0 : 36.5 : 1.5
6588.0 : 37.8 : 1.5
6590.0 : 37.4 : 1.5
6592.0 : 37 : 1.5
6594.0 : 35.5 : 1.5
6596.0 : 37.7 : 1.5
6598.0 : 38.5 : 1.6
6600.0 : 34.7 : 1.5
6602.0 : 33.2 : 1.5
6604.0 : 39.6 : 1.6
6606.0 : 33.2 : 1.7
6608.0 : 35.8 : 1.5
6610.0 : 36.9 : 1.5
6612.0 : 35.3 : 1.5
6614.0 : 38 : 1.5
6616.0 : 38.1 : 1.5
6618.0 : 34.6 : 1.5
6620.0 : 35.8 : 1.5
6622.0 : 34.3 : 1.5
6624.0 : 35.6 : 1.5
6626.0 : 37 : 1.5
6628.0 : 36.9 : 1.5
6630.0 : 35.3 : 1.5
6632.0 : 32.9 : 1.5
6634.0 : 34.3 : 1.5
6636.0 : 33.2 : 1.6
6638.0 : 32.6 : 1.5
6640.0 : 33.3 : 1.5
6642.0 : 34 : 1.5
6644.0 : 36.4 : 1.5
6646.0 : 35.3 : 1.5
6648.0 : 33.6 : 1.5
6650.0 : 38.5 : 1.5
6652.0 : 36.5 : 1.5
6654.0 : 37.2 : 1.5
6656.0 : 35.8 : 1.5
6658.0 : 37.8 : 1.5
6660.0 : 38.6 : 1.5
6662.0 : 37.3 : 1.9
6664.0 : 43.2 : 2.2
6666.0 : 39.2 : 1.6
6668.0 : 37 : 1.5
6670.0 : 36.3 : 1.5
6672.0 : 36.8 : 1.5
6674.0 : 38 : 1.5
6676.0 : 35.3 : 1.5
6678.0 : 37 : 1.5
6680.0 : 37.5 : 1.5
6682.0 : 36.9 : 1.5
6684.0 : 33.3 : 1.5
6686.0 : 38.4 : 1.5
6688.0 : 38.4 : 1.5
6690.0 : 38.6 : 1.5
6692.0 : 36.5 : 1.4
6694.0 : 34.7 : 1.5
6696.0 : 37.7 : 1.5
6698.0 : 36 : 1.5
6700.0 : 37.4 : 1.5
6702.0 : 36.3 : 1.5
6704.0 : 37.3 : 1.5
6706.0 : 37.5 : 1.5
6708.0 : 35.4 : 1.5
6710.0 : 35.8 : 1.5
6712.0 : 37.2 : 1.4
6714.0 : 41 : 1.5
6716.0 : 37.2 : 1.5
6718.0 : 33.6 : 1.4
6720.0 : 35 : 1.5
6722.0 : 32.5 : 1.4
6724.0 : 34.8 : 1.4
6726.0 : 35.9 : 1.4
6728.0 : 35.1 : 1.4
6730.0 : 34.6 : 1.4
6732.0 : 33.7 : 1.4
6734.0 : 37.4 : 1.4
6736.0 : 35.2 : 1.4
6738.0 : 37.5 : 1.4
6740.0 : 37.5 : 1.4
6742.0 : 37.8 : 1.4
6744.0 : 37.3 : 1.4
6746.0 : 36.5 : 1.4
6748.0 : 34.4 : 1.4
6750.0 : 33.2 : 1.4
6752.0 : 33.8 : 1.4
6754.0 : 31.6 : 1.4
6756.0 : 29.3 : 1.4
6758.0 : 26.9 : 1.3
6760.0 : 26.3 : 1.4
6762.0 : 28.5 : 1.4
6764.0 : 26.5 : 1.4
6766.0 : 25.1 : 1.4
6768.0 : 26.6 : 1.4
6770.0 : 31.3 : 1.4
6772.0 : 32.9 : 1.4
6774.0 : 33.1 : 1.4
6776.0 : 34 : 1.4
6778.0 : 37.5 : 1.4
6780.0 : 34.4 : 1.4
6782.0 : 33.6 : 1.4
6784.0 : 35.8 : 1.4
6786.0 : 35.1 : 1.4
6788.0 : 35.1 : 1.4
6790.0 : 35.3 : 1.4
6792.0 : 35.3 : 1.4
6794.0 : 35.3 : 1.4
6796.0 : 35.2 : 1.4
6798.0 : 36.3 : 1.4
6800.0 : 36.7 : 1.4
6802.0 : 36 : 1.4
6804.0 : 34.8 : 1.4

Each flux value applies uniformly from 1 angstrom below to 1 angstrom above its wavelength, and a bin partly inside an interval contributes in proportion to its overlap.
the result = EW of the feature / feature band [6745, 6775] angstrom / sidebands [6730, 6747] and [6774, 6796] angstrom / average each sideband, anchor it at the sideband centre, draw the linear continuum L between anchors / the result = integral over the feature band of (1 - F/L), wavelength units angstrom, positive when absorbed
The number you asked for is 4.6 angstrom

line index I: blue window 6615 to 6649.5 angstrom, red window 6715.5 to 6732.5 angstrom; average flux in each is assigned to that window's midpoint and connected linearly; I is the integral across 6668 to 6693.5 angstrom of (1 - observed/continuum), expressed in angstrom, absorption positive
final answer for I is -1.5 angstrom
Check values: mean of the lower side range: 34.9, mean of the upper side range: 34.7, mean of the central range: 36.9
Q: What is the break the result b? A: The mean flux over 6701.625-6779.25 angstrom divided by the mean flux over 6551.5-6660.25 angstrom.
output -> 0.94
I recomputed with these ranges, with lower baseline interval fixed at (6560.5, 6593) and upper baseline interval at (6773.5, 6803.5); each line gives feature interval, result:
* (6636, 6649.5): 0.9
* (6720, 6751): 0.2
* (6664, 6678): -0.4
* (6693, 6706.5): -0.2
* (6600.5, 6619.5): 0.5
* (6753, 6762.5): 1.9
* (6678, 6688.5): -0.1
